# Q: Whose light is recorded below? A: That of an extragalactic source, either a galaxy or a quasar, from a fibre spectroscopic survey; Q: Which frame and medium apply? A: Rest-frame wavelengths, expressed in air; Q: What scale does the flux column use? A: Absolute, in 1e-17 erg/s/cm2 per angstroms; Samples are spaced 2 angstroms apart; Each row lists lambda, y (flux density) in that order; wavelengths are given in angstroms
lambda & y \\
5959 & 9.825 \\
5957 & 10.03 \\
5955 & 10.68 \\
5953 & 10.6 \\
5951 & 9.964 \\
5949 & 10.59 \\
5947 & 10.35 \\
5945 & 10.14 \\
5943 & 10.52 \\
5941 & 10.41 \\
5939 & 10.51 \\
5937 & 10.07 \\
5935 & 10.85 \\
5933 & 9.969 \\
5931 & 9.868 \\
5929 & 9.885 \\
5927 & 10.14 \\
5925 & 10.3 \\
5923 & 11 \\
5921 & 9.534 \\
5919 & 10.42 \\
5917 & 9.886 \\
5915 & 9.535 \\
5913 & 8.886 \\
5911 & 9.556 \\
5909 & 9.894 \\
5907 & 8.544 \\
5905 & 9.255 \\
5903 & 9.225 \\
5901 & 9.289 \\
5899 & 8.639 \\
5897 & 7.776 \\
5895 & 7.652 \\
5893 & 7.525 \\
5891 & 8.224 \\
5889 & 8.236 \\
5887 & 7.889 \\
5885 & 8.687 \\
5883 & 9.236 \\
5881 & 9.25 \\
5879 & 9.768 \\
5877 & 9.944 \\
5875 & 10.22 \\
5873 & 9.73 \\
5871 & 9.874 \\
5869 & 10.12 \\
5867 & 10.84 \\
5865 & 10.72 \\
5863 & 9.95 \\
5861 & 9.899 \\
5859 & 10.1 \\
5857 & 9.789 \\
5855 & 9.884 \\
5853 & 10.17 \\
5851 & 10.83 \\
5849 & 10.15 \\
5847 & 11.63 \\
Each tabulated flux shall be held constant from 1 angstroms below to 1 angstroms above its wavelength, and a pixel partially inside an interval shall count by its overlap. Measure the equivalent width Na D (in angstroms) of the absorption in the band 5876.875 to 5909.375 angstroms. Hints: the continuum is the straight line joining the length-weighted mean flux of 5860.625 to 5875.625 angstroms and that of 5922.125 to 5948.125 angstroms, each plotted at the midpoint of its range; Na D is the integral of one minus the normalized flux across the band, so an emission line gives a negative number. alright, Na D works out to 4.8 angstroms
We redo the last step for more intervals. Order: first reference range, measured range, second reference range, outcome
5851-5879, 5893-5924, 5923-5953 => 3.0 angstroms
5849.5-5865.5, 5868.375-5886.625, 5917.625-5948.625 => 1.1 angstroms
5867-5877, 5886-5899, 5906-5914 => 2.3 angstroms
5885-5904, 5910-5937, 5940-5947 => -1.4 angstroms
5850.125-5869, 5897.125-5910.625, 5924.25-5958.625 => 1.6 angstroms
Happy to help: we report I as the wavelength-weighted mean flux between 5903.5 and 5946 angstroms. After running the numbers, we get 9.95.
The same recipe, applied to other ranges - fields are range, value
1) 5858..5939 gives 9.52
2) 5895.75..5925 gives 9.4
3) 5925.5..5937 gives 10.1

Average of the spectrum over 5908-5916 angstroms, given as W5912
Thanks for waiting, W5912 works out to 9.47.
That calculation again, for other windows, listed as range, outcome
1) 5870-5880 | 9.91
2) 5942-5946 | 10.3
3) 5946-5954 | 10.4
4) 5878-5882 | 9.51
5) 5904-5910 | 9.23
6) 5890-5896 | 7.8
